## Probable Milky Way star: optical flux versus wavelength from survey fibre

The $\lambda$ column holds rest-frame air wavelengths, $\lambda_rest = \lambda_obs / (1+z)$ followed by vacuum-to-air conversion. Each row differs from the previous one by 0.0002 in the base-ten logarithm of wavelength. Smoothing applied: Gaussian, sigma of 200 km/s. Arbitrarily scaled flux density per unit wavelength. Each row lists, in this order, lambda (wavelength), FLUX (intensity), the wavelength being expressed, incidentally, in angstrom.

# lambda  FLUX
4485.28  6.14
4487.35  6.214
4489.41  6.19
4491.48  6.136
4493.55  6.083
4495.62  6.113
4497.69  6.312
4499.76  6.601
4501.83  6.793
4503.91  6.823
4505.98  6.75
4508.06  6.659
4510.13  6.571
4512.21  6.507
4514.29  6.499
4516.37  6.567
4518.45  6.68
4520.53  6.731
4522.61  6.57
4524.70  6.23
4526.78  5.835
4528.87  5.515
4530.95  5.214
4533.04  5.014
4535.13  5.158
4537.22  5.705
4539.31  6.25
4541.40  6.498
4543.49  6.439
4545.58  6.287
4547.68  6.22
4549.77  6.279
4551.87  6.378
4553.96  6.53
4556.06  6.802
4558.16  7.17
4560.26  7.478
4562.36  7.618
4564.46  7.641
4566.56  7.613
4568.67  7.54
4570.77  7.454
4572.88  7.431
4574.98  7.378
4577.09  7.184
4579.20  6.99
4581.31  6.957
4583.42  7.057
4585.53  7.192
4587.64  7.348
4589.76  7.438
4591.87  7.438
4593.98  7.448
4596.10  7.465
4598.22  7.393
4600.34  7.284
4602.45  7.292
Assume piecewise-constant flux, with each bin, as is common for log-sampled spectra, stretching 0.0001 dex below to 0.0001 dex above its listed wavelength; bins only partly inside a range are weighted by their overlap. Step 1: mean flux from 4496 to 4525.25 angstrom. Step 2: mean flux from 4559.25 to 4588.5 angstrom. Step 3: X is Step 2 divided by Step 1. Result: 1.1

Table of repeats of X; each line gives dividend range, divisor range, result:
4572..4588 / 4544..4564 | 1.06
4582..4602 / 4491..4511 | 1.13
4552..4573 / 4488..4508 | 1.13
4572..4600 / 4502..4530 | 1.13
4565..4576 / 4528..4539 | 1.39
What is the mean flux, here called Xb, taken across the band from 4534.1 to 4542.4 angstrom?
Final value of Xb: 5.9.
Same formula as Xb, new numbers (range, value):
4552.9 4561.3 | 7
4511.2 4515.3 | 6.5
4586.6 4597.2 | 7.42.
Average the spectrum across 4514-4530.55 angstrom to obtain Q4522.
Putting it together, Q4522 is 6.28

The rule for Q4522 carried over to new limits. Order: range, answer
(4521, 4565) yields 6.32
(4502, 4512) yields 6.69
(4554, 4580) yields 7.33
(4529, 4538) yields 5.28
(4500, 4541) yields 6.22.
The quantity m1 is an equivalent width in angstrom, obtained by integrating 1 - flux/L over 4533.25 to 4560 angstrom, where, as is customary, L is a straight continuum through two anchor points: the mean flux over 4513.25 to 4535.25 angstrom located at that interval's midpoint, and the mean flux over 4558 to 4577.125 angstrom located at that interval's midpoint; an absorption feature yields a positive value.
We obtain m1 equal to 1.9 angstrom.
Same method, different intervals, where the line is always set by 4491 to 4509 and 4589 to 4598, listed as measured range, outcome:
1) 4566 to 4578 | -0.34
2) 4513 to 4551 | 3.97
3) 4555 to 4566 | -0.38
